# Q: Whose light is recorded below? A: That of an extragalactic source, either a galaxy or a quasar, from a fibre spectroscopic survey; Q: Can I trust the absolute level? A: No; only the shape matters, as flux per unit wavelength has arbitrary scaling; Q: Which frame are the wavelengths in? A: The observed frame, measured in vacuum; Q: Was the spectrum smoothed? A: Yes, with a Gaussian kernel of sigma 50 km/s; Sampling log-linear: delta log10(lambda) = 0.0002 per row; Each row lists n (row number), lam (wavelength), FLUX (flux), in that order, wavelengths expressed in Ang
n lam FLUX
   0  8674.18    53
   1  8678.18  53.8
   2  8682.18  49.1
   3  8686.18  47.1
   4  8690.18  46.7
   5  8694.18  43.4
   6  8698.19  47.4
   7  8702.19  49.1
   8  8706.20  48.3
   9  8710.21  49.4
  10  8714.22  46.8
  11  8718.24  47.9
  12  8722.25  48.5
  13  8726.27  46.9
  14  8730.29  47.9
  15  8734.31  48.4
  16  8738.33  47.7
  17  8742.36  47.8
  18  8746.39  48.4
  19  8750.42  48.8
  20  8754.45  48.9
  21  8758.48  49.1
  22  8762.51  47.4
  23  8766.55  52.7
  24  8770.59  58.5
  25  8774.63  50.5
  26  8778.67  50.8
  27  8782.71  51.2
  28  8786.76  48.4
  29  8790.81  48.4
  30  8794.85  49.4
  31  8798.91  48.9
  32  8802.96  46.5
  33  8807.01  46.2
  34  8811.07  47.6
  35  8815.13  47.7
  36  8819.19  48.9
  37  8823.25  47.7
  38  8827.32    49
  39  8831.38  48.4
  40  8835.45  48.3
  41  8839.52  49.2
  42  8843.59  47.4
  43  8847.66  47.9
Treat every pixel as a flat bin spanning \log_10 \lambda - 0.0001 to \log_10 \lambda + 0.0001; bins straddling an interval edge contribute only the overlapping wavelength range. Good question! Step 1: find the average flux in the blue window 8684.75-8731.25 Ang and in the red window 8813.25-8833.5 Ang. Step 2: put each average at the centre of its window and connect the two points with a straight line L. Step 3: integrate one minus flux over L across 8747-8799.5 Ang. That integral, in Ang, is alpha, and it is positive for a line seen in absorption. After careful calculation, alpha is -2.5 Ang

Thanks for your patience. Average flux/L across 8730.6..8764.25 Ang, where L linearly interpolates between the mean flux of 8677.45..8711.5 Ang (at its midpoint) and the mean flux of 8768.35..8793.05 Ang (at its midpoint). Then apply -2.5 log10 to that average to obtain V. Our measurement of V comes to 0.04 mag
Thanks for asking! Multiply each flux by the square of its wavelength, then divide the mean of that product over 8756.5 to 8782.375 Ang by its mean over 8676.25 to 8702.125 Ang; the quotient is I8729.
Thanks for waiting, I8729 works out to 1.09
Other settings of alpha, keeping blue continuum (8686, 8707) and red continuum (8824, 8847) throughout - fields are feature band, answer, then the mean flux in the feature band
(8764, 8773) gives -1.4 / 54.9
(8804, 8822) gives 0.2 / 47.6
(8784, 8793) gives -0.1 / 48.7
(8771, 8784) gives -1.1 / 51.8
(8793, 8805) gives -0.1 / 48.2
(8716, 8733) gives -0.2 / 47.8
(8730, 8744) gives -0.2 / 48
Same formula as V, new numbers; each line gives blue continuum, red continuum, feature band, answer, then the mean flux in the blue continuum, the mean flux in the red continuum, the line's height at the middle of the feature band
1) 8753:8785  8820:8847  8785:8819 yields 0.040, 51.2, 48.3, 49.7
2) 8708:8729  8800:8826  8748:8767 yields -0.030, 47.9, 47.5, 47.7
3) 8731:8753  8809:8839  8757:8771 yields -0.067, 48.2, 48.3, 48.2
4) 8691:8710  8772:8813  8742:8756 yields -0.009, 47.3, 48.9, 48.1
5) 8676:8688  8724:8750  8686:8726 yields 0.037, 50.1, 47.9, 49.1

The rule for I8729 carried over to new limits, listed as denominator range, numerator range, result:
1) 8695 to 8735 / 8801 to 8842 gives 1.03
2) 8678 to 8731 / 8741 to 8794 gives 1.06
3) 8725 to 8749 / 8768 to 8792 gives 1.08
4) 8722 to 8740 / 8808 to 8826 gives 1.02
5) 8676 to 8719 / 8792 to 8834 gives 1.03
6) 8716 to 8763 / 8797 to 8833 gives 1.01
